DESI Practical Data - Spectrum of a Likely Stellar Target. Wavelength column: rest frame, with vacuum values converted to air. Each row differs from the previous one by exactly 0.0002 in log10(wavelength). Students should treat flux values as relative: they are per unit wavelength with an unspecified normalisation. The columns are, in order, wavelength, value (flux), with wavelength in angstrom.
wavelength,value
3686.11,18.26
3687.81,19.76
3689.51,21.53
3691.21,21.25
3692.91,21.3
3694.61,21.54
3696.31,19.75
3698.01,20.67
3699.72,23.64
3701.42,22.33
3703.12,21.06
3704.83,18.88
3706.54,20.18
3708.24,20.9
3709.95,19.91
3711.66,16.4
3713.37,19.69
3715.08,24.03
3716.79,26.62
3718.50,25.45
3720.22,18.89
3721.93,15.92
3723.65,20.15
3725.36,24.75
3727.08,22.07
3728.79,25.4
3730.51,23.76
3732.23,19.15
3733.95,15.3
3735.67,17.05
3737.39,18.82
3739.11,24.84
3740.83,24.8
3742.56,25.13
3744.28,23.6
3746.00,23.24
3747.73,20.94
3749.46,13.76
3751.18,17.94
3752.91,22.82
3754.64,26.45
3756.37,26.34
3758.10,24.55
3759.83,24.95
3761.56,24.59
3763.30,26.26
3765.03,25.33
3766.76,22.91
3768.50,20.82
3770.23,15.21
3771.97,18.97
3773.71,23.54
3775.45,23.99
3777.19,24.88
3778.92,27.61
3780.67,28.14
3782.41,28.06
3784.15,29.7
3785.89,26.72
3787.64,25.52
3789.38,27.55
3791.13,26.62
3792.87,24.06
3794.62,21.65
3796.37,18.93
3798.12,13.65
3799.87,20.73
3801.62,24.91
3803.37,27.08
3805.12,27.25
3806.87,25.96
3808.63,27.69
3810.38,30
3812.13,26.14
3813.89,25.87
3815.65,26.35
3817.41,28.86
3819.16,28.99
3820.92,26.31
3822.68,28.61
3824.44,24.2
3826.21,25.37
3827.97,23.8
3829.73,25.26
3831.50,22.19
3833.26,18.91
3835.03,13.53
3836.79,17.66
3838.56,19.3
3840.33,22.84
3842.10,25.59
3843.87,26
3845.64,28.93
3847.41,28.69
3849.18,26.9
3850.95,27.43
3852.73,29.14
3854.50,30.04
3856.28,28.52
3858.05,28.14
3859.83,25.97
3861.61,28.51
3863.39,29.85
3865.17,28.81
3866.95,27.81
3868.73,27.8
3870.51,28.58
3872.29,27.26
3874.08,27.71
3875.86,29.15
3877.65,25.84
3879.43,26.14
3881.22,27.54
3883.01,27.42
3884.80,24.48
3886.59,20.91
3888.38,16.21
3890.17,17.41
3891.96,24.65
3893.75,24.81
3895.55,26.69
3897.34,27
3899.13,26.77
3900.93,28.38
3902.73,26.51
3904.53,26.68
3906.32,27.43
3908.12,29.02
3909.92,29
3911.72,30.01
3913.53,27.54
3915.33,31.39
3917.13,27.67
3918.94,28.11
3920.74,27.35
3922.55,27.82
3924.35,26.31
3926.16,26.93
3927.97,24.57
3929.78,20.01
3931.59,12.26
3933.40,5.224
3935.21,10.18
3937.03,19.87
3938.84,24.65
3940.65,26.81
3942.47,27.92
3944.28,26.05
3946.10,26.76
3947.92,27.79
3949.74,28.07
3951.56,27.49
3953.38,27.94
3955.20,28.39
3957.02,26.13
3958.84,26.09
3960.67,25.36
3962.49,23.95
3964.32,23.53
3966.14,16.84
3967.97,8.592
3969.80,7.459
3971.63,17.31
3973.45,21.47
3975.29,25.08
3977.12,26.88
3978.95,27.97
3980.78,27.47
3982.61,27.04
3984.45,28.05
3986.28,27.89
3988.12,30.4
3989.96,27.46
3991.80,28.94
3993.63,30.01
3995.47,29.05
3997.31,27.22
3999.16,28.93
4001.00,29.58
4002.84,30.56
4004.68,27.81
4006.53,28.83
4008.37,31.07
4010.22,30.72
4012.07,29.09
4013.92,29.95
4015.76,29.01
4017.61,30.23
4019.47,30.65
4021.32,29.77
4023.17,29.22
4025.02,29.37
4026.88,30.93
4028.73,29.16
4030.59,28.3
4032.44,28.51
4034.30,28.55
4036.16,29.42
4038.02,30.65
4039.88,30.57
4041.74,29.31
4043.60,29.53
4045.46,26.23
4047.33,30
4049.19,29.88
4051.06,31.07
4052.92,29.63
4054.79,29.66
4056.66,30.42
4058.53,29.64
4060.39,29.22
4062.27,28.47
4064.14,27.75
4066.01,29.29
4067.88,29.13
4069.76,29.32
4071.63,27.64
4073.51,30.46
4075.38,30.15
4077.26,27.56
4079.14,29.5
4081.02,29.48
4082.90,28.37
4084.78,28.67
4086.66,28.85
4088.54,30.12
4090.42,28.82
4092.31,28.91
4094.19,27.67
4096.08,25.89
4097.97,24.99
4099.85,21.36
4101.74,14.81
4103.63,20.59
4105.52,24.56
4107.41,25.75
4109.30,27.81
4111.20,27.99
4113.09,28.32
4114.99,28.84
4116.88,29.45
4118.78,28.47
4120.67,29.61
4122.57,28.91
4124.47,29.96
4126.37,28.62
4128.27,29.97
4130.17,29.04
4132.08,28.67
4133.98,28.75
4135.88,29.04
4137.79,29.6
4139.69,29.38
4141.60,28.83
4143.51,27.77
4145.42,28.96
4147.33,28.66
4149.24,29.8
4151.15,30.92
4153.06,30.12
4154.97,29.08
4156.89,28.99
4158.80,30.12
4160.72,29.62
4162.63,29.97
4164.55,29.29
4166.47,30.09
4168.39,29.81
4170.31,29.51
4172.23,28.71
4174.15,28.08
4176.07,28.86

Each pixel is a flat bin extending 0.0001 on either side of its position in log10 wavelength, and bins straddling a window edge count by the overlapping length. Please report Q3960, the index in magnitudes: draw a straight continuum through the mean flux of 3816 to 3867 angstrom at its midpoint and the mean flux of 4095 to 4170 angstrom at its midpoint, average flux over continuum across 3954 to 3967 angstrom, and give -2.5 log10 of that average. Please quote 0.094 mag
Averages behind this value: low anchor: 25.7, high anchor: 28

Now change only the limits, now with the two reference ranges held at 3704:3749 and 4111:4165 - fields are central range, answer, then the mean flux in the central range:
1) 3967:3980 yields 0.33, 19.3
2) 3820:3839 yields 0.04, 22.4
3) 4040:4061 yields -0.08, 29.6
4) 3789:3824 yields -0.11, 25.3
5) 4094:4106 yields 0.26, 22.5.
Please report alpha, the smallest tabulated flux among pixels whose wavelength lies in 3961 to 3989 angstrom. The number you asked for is 7.459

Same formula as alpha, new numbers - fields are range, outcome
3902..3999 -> 5.224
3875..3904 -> 16.21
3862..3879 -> 25.84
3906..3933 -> 12.26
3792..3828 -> 13.65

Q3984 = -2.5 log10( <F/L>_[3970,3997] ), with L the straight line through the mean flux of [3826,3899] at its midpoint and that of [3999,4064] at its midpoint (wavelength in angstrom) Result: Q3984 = 0.082 mag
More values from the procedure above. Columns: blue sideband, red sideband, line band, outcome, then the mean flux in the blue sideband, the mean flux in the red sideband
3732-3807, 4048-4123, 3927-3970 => 0.18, 23.2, 27.9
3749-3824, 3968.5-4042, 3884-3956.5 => 0.08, 24.6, 27.9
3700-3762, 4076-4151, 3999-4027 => -0.14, 21.7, 27.8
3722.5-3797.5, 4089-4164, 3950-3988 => 0.09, 23.1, 27.9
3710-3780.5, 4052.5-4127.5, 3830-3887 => -0.08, 22.2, 27.9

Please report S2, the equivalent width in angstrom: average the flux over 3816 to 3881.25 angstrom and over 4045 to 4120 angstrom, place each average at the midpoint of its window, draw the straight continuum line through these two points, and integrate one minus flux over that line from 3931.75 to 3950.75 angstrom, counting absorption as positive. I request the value 3.4 angstrom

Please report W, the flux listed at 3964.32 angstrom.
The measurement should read 23.53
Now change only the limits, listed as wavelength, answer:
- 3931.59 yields 12.26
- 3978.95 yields 27.97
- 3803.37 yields 27.08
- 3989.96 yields 27.46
